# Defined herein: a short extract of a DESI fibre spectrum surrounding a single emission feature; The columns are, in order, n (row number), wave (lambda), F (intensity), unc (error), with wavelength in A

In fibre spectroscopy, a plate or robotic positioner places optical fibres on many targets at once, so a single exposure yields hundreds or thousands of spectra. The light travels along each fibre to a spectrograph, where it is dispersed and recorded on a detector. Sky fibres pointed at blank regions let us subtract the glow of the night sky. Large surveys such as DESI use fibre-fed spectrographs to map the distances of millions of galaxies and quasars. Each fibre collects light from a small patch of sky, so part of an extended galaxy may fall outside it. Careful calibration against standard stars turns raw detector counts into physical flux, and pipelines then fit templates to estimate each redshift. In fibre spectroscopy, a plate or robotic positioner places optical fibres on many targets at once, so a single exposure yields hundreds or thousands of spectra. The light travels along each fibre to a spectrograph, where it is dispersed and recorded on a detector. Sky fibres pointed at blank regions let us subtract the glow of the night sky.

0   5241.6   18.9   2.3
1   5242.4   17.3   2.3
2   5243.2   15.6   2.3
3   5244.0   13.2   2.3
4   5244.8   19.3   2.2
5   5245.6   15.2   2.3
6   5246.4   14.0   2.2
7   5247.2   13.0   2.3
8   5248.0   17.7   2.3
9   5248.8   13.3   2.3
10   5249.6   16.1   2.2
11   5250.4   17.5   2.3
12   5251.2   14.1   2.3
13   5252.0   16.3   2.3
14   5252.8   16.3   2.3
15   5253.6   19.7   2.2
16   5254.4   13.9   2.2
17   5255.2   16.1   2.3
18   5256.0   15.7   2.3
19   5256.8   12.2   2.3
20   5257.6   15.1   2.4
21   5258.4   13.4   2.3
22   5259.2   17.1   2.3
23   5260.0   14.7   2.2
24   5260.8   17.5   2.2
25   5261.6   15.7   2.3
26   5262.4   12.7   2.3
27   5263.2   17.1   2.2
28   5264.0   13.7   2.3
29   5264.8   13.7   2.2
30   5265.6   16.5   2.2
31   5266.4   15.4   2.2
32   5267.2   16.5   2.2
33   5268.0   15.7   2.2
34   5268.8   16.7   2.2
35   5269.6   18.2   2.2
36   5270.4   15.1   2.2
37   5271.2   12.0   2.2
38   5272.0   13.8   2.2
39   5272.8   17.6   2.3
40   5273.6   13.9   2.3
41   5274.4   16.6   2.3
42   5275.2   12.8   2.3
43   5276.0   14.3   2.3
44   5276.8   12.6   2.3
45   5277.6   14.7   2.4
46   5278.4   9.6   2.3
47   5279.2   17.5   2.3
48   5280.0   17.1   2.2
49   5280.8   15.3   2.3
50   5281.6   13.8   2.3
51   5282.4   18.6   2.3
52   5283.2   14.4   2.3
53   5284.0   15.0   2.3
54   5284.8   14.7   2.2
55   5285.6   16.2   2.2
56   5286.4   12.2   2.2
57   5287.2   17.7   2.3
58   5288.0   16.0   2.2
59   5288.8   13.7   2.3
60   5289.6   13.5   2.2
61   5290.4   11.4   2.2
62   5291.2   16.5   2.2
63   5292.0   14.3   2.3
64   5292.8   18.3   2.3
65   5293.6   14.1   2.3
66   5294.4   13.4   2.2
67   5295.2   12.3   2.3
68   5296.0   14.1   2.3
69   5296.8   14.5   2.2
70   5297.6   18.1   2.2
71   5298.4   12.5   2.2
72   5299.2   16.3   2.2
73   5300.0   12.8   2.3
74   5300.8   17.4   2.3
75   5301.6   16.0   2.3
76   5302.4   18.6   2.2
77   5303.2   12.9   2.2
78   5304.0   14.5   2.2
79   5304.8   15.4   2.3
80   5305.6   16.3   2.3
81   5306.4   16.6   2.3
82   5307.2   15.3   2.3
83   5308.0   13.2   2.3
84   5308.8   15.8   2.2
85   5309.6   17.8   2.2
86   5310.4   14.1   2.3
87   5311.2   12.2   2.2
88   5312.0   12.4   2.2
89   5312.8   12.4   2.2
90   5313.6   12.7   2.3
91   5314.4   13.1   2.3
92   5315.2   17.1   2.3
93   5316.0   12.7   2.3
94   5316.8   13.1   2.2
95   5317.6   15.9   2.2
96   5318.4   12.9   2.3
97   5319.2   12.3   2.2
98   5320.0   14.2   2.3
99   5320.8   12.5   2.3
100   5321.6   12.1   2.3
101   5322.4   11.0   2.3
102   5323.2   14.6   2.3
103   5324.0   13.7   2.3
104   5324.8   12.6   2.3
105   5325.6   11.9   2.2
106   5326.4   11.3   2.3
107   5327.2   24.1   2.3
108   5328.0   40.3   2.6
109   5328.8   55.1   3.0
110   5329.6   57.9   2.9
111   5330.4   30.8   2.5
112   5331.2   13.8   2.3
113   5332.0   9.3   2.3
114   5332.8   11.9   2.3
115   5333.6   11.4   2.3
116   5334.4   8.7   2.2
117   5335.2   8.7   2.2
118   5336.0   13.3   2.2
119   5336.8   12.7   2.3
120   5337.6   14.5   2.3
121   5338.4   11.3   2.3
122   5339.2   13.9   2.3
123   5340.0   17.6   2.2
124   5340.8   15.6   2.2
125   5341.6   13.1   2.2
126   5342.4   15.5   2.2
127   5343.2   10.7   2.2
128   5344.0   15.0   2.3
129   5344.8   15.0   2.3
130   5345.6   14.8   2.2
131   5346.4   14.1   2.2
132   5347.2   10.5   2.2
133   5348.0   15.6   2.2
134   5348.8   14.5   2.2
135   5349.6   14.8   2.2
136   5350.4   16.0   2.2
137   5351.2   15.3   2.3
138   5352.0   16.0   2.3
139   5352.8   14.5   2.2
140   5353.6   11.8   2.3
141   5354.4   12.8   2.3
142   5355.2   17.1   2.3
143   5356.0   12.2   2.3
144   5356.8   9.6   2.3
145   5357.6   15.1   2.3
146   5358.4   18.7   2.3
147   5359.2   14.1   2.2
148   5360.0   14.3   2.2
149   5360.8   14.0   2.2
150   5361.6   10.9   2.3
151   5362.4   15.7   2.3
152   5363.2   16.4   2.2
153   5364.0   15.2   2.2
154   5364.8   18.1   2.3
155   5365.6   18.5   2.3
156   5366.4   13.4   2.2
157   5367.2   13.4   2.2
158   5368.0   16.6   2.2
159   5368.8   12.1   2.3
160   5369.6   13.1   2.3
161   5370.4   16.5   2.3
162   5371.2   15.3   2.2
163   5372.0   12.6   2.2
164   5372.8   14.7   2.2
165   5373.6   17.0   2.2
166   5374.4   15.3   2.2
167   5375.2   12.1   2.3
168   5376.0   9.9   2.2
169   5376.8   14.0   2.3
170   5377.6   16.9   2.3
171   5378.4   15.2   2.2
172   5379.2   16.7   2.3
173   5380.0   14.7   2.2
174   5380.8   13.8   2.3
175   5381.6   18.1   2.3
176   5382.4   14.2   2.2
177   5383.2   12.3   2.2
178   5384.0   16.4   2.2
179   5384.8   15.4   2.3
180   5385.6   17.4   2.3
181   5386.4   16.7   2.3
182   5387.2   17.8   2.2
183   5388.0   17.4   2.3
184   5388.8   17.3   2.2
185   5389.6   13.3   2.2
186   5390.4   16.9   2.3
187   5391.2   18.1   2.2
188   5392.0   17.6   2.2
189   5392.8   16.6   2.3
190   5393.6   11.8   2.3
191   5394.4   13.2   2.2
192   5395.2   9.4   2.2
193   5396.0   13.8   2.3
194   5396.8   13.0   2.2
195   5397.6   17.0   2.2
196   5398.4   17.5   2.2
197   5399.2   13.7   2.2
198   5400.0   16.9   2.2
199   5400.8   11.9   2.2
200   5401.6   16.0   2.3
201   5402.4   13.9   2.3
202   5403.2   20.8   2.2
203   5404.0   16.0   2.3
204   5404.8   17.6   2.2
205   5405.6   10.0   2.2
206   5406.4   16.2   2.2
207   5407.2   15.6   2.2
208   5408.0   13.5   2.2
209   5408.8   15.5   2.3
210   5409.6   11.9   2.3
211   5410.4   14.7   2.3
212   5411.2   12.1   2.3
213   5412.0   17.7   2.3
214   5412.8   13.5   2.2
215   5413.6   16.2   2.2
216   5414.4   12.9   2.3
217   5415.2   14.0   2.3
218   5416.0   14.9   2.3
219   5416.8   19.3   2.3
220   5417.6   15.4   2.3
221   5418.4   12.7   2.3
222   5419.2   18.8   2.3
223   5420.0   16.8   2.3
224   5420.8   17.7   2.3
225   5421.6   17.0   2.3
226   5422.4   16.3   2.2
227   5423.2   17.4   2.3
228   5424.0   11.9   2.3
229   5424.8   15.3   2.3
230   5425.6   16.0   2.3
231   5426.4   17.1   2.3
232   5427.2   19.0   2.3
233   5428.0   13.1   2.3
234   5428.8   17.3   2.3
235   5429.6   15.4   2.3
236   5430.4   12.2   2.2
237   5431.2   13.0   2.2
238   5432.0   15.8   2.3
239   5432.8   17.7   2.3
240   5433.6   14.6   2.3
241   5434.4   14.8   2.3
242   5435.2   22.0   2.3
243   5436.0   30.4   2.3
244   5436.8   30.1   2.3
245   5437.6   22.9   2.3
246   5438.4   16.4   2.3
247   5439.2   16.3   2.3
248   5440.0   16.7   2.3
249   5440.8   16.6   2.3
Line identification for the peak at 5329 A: H-beta 4861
